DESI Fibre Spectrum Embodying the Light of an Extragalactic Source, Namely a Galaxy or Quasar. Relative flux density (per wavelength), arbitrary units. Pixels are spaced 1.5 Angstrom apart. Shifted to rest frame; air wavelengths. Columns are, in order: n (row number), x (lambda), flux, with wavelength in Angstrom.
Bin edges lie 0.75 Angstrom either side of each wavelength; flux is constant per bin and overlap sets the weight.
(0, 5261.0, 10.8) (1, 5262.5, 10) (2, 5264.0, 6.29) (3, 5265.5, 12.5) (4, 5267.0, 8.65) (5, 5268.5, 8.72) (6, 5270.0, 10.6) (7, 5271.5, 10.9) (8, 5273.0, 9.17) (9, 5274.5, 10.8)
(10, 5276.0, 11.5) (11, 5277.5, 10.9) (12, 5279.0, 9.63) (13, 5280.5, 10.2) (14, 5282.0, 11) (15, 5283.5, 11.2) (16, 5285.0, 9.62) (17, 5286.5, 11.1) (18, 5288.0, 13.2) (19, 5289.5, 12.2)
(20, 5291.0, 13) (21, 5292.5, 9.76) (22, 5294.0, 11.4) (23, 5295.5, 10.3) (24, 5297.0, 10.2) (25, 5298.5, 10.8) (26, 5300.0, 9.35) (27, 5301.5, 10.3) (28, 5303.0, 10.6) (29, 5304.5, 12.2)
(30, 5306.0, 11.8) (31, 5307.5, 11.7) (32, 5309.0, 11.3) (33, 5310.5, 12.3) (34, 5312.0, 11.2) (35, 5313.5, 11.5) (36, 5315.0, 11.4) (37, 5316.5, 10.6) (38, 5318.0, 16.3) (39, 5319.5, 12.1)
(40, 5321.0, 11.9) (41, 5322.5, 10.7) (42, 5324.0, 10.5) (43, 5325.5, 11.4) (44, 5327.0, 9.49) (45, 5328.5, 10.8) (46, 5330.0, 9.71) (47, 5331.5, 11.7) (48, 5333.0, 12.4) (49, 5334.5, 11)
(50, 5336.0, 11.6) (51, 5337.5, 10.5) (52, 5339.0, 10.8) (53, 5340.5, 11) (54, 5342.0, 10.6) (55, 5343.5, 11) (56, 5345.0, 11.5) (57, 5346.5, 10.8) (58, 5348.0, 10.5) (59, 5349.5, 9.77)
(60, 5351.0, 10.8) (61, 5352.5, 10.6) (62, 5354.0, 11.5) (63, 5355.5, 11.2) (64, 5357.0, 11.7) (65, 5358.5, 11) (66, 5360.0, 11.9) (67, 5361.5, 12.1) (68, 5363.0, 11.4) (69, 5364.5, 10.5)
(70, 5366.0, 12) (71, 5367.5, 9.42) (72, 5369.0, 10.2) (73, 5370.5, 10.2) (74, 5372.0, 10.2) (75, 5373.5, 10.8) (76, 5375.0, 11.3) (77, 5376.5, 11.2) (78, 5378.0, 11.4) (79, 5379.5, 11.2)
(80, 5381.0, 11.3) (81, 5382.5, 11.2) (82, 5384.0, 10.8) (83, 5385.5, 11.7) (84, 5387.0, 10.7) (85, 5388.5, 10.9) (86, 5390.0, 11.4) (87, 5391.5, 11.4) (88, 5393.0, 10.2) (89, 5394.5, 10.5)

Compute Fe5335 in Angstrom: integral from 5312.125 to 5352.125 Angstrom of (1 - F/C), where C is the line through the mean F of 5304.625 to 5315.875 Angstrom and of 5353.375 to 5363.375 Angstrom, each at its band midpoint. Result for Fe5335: 1.5 Angstrom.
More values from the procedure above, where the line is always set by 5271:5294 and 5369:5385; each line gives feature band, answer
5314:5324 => -1.0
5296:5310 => 0.0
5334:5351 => 0.2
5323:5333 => 0.2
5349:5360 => -0.1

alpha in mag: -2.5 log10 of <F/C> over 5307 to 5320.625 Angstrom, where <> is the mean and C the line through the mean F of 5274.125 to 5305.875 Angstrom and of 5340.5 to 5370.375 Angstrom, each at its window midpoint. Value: -0.10 mag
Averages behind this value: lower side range 10.9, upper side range 11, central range 12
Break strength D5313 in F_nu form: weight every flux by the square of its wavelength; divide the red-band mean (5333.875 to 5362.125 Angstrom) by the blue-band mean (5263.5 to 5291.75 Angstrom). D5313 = 1.1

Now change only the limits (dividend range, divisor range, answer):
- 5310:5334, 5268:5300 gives 1.08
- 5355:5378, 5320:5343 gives 1.02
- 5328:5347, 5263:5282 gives 1.13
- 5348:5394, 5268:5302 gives 1.06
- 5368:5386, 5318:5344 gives 1.00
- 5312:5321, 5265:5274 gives 1.24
